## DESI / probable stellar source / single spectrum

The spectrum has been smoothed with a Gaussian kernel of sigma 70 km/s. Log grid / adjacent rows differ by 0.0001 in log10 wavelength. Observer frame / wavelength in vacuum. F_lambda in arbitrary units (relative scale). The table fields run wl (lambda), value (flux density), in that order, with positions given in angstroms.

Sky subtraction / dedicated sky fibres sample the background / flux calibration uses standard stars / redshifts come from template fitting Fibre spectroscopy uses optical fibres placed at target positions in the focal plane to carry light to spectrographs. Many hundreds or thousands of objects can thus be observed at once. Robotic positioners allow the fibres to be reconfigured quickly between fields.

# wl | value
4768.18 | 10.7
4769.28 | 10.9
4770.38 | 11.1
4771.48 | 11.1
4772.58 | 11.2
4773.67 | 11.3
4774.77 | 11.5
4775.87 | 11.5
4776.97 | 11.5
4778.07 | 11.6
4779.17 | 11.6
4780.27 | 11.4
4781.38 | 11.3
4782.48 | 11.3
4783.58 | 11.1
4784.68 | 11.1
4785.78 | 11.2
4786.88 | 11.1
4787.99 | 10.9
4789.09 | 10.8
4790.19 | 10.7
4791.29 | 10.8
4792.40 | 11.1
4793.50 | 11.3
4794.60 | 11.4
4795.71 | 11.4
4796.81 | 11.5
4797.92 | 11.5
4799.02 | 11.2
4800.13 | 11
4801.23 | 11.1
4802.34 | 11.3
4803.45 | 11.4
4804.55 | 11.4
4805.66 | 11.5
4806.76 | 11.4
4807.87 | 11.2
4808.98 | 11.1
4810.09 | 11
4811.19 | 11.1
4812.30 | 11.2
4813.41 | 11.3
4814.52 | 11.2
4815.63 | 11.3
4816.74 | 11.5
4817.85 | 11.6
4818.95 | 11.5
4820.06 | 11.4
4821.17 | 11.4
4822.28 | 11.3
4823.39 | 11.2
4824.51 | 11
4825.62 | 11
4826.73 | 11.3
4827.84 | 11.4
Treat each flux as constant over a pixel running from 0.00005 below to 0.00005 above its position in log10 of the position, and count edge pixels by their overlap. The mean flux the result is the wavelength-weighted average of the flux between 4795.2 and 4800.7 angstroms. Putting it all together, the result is 11.3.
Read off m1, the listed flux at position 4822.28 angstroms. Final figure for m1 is 11.3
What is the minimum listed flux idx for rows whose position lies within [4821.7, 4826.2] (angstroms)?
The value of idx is 11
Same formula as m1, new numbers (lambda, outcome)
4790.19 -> 10.7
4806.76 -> 11.4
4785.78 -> 11.2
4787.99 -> 10.9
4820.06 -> 11.4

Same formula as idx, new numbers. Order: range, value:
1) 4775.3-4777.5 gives 11.5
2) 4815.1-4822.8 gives 11.3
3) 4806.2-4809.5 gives 11.1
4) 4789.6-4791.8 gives 10.7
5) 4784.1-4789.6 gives 10.8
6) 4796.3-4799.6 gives 11.2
